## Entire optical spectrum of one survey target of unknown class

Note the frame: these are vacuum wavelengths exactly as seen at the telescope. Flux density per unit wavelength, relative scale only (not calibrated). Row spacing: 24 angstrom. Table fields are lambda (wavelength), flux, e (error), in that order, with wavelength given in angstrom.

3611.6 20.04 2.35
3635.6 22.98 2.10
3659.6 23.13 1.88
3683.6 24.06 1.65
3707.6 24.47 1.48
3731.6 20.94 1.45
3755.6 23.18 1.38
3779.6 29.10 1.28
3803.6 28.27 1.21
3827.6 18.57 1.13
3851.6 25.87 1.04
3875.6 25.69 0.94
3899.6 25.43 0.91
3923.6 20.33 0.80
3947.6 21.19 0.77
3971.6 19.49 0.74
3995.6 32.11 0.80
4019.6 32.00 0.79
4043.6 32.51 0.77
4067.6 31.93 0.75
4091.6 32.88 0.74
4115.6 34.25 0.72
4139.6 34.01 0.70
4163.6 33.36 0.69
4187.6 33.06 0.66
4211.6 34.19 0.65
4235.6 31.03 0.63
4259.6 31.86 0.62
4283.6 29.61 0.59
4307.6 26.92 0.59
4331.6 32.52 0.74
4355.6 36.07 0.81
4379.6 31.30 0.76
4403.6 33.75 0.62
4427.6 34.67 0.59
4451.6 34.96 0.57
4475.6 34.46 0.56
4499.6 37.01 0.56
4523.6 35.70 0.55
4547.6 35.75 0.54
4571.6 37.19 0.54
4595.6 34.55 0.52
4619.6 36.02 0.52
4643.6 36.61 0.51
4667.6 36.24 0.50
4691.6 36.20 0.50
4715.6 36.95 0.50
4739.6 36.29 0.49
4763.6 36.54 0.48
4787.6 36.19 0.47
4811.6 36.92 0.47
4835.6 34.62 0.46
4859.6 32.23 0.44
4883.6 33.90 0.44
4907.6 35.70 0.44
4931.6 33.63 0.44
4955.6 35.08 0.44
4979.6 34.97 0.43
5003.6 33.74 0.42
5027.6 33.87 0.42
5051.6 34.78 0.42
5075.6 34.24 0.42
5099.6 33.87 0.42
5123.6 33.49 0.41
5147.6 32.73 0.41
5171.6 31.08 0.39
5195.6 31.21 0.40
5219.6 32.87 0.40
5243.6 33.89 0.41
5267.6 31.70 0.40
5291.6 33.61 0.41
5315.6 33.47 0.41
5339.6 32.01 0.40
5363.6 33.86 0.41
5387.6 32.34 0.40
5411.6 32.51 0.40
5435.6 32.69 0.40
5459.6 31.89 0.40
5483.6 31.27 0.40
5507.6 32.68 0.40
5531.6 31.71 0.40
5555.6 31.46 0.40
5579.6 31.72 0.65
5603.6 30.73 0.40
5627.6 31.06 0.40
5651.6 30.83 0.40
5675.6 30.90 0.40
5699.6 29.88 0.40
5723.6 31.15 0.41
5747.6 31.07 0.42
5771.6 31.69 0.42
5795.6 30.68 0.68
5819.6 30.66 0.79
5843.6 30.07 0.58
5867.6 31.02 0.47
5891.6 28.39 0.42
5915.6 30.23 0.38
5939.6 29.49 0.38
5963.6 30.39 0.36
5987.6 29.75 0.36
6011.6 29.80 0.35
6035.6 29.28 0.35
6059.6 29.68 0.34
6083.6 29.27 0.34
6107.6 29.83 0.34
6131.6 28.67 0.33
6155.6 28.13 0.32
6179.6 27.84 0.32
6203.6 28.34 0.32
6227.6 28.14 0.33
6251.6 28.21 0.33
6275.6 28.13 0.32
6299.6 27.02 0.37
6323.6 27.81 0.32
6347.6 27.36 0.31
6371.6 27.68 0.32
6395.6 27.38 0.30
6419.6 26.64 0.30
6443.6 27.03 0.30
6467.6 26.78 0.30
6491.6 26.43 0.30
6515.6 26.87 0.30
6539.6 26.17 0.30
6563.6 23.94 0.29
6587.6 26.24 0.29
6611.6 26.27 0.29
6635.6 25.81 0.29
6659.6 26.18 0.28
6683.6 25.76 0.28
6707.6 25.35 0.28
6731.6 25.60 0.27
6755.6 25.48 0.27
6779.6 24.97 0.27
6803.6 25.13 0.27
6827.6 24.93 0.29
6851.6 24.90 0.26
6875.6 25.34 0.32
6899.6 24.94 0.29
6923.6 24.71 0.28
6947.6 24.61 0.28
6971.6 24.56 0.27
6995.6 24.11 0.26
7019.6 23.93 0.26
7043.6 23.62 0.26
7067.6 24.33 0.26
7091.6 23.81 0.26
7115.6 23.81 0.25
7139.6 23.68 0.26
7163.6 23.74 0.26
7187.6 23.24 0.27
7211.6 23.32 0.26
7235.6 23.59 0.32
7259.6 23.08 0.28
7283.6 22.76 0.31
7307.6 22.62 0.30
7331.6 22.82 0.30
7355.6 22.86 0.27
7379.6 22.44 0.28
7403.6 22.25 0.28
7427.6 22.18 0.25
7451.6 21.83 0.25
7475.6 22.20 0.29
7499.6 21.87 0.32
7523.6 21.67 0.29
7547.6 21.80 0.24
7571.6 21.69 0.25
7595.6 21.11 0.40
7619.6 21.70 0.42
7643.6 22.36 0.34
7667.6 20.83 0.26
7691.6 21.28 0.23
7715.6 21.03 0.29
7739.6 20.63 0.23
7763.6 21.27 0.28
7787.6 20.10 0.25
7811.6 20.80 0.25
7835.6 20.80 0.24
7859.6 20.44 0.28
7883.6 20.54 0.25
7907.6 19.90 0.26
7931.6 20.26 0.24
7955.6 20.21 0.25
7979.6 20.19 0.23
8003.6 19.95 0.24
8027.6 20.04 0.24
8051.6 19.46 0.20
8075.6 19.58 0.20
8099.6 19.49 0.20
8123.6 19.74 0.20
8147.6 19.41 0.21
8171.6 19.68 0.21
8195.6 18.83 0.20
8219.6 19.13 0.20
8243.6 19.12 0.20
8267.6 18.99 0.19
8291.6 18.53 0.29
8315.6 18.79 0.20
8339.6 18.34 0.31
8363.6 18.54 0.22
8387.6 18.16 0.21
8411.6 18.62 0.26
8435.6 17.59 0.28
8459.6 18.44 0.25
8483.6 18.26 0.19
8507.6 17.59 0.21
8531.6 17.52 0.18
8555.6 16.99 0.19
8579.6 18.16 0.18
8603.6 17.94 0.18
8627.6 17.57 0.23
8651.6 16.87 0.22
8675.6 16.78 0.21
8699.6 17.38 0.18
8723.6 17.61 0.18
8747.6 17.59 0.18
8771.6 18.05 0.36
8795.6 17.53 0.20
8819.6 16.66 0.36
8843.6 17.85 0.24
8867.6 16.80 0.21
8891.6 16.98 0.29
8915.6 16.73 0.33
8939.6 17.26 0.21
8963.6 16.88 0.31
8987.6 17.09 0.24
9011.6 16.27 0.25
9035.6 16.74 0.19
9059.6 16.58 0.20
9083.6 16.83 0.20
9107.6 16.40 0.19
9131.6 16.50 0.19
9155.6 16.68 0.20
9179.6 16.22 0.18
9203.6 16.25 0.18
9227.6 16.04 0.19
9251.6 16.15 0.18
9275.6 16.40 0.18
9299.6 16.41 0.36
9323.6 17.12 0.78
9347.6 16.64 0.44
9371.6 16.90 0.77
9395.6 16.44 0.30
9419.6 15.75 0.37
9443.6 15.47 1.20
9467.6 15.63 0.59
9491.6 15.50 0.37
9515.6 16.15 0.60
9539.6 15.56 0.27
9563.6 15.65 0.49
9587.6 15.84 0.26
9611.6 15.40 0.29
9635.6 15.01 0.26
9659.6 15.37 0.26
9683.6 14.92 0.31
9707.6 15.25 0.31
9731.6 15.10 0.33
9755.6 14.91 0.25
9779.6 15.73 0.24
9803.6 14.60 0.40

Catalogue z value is 0.00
